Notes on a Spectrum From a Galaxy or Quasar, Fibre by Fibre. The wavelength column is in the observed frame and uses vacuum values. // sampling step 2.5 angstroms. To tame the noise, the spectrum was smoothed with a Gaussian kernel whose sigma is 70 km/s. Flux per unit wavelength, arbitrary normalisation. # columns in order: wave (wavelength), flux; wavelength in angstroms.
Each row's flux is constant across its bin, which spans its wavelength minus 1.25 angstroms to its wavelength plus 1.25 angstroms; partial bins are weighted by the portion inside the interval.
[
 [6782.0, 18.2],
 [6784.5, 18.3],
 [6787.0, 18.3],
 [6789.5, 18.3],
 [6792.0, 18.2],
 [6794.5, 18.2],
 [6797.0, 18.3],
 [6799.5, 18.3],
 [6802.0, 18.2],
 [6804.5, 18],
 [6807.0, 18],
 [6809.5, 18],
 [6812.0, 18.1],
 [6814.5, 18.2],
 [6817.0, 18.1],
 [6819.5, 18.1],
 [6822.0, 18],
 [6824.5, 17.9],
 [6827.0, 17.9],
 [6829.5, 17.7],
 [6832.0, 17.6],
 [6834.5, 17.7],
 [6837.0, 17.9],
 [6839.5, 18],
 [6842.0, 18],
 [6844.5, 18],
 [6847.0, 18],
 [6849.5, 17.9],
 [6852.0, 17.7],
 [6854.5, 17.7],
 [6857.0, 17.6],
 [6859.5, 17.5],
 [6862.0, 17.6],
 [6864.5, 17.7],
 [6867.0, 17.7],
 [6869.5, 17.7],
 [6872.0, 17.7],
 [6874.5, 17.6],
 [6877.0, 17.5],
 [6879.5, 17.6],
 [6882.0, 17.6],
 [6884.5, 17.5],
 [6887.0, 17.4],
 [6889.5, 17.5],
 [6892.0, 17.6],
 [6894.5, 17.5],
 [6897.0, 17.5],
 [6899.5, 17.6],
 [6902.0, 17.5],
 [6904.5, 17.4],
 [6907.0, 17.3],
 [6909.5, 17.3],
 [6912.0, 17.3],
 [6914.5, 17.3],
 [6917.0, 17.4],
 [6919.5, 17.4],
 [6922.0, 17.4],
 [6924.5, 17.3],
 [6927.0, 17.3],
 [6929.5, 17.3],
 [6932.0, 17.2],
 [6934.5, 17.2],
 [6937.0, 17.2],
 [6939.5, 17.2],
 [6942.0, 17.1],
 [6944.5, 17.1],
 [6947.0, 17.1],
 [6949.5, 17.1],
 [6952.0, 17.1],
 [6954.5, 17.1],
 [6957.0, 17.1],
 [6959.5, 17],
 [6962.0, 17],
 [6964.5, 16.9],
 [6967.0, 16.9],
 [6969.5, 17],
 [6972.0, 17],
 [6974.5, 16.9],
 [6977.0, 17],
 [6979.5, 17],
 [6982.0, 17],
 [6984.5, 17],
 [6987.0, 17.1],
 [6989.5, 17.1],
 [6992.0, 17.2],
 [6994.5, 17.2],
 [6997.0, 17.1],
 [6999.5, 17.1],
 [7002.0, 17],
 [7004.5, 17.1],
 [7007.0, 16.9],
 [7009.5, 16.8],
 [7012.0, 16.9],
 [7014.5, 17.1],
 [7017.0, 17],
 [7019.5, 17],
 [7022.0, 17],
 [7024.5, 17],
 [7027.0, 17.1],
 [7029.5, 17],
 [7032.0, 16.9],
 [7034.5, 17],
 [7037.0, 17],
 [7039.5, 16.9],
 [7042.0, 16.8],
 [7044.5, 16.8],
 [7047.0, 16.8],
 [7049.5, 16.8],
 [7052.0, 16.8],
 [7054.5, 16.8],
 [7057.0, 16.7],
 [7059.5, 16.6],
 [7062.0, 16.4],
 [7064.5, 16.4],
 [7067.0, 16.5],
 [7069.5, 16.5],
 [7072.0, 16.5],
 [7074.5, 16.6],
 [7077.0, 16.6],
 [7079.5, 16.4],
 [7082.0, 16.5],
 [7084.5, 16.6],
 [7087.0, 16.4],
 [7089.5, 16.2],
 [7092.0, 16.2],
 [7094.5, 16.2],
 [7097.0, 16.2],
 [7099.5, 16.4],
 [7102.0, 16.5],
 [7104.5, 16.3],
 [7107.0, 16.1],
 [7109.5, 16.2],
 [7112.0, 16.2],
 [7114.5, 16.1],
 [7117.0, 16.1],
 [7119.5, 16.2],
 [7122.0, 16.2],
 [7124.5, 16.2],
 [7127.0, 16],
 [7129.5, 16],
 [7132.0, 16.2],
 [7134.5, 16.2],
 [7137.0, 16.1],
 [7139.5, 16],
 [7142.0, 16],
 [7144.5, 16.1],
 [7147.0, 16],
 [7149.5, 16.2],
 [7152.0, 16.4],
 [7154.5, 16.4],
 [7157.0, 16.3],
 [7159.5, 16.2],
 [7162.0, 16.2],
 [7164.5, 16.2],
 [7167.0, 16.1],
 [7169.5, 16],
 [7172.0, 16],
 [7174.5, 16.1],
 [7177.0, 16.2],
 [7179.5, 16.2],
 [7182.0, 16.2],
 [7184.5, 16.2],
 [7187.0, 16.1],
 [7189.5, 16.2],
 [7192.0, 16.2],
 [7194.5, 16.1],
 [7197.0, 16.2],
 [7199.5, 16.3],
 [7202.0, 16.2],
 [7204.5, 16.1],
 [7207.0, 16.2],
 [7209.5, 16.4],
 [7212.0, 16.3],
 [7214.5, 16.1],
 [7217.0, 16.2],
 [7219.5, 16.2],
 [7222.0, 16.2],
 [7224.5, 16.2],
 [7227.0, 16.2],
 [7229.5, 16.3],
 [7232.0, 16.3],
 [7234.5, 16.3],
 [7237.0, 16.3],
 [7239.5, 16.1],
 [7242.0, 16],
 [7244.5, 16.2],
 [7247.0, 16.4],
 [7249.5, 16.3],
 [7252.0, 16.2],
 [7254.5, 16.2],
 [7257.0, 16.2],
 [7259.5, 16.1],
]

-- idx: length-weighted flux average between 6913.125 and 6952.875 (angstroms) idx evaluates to 17.2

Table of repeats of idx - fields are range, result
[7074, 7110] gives 16.4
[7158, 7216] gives 16.2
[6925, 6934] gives 17.3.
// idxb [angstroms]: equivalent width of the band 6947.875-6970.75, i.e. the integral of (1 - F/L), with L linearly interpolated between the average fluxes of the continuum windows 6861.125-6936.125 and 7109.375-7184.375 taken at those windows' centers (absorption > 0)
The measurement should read 0.2 angstroms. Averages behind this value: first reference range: 17.5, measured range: 17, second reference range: 16.1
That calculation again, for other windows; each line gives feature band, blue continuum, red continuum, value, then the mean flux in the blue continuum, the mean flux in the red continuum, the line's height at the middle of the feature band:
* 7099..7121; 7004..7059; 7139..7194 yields 0.33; 16.9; 16.2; 16.5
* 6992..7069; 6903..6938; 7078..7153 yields -0.89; 17.3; 16.2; 16.7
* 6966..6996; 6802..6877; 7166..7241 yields 0.29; 17.8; 16.2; 17.2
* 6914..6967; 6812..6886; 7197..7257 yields 0.72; 17.8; 16.2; 17.4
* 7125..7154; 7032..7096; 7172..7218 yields 0.44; 16.6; 16.2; 16.4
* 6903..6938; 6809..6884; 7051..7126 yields 0.12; 17.8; 16.4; 17.4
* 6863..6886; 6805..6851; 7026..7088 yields 0.10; 17.9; 16.7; 17.7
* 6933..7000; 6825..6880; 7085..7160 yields 0.09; 17.7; 16.2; 17.1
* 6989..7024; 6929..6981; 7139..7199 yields -0.38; 17.1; 16.2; 16.8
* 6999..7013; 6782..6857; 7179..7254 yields 0.17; 18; 16.2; 17.2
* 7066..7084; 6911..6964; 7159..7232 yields 0.15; 17.2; 16.2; 16.7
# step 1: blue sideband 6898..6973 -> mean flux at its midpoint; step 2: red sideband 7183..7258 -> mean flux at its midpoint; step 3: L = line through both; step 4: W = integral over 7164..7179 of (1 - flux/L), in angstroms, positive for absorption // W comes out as 0.3 angstroms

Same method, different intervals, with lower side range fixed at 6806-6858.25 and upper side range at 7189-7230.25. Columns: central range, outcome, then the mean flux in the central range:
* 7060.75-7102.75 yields 0.9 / 16.4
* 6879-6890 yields 0.1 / 17.5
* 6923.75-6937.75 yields 0.2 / 17.2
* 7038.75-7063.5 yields 0.3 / 16.7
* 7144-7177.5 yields 0.5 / 16.2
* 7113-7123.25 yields 0.3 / 16.2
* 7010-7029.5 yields 0.1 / 17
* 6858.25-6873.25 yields 0.1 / 17.6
